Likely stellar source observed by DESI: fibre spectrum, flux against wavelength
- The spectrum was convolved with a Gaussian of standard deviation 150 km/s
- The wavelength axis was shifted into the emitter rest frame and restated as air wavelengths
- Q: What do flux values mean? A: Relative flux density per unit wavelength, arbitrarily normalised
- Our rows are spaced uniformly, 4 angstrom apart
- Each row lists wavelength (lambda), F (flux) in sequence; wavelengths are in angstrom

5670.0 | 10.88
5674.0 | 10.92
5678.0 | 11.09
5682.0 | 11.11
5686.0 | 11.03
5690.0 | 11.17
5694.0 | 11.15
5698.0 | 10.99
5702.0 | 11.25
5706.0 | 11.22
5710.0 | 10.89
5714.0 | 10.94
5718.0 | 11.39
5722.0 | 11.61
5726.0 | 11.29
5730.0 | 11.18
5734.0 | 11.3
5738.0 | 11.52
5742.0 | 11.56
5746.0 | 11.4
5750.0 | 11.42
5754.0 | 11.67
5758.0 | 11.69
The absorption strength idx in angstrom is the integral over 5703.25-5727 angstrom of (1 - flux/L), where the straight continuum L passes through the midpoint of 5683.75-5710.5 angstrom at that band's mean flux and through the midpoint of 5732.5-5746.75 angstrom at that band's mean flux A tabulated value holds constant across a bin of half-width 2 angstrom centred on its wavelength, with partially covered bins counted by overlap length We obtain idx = 0.1 angstrom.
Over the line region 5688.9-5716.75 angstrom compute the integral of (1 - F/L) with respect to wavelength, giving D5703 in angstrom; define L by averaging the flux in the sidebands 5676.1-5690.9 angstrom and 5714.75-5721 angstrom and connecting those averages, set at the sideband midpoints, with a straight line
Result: 0.34 angstrom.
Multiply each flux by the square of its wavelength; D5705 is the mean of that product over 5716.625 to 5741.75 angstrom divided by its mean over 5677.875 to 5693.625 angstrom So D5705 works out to 1.04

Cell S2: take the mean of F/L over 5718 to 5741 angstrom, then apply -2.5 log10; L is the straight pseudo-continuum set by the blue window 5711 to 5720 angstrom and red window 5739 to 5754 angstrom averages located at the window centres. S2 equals -0.009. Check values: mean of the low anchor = 11.1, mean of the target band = 11.4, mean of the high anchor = 11.5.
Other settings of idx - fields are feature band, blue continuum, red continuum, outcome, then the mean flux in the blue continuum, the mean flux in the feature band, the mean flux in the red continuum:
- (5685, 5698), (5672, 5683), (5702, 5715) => -0.1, 11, 11.1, 11.1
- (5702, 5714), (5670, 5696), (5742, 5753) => 0.2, 11.1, 11.1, 11.5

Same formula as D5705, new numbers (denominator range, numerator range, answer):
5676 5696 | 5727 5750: 1.04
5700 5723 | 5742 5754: 1.04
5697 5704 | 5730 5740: 1.03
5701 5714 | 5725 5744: 1.04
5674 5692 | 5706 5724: 1.02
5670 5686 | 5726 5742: 1.05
